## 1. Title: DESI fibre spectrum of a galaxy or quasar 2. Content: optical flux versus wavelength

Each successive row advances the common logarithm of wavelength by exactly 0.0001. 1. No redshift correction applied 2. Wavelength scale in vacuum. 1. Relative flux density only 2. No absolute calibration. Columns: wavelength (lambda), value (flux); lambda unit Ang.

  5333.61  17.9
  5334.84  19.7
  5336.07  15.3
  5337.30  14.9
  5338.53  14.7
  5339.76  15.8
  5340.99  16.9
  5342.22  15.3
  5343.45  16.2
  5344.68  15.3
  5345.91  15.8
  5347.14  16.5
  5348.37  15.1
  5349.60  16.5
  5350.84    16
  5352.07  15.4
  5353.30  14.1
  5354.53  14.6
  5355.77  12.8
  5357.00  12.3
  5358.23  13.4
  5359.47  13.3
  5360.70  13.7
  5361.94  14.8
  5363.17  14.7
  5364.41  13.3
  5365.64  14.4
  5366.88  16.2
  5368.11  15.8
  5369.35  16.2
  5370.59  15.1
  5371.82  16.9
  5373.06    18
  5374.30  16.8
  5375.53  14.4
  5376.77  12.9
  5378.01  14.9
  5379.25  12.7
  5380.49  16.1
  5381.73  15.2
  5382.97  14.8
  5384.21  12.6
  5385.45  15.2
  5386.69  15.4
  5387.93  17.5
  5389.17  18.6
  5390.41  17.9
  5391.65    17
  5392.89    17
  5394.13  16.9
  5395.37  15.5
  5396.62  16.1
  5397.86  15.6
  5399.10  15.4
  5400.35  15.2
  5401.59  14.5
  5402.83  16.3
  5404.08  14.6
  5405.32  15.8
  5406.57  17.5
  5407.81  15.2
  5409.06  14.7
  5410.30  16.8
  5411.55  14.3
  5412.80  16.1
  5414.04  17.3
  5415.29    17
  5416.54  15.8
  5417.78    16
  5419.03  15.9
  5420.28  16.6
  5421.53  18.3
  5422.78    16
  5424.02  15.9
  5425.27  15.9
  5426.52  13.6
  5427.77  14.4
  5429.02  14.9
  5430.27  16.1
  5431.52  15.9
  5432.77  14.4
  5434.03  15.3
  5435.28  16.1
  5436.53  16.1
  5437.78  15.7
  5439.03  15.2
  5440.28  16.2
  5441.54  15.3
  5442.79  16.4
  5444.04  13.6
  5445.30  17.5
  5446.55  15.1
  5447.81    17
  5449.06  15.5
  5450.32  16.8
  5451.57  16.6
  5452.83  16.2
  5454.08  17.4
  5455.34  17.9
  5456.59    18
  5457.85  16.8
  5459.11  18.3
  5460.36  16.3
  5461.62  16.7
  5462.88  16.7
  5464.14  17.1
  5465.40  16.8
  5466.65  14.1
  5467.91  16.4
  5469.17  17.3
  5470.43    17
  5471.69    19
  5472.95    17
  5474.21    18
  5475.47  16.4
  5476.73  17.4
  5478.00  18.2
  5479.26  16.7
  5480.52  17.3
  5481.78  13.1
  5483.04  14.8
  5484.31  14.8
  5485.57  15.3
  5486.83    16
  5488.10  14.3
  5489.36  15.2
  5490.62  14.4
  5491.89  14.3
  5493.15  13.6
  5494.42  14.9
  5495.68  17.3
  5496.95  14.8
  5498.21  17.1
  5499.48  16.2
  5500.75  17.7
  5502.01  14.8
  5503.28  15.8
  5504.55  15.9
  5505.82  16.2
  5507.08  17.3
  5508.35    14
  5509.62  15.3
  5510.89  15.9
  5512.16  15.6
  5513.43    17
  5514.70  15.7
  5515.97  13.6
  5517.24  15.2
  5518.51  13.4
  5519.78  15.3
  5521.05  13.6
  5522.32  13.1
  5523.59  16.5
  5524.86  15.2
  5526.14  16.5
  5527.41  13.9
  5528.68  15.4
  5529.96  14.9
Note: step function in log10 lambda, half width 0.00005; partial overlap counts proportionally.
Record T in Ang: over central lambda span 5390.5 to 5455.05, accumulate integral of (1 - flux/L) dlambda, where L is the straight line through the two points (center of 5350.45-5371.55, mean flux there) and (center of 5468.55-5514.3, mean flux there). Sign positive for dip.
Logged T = -3.03 Ang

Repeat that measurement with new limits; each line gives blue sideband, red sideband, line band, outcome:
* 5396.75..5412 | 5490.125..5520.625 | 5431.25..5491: -2.94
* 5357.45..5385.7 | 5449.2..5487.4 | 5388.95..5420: -1.30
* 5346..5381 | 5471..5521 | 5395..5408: -0.42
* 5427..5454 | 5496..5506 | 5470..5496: 0.09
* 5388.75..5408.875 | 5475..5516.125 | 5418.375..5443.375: 0.43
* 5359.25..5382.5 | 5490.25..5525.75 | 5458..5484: -2.44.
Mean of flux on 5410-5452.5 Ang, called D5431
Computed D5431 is 15.9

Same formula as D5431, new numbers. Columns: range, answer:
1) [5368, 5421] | 15.8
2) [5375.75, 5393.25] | 15.5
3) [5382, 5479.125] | 16.2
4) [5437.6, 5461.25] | 16.4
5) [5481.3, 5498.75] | 15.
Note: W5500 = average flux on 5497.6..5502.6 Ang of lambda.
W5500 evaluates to 16.5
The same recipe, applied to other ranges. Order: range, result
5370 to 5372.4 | 16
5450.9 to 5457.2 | 17.2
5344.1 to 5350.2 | 15.9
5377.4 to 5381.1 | 14.6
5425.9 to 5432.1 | 15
